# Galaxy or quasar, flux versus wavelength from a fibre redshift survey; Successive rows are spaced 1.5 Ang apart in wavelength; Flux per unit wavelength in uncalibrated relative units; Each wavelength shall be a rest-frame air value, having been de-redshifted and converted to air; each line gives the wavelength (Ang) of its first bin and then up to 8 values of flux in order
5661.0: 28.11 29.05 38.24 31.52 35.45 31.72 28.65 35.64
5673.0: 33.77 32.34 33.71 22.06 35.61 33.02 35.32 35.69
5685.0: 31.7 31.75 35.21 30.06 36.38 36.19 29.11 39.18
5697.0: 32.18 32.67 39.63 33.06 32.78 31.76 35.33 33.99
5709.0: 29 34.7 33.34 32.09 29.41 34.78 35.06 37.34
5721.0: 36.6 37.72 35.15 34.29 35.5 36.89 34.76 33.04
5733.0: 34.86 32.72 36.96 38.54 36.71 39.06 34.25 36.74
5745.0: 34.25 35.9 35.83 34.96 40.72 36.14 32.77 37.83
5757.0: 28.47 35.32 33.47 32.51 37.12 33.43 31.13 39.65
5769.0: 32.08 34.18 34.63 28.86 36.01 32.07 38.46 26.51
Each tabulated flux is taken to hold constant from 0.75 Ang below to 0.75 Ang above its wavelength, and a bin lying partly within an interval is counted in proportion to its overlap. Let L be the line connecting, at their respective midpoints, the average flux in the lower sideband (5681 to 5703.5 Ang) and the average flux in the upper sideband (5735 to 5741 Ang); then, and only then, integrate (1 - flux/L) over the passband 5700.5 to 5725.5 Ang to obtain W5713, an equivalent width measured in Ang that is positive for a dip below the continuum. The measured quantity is 1.19 Ang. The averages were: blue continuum 34.1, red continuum 37.6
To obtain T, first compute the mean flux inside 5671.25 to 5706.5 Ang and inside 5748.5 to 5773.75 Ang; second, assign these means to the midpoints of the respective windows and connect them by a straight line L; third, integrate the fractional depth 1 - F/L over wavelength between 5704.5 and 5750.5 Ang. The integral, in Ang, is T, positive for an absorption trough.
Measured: -1.3 Ang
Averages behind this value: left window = 33.5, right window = 34.4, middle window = 35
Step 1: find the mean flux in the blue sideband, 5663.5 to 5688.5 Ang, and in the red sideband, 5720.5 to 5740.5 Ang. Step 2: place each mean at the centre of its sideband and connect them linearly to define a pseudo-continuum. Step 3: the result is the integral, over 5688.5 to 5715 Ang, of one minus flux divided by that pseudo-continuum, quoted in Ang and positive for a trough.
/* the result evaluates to 0.59 Ang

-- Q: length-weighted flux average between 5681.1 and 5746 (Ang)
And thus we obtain 34.6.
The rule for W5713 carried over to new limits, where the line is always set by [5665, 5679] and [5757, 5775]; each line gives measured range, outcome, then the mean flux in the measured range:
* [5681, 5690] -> -0.35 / 33.4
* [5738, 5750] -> -0.99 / 36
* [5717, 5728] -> -1.03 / 35.9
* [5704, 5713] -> -0.12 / 33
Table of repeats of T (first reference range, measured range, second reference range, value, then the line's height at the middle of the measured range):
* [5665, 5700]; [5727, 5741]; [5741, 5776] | -0.70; 34.2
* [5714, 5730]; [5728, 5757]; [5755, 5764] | -1.01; 34.5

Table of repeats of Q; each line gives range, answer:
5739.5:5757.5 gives 35.7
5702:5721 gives 33.4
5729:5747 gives 35.7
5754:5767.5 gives 33.9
